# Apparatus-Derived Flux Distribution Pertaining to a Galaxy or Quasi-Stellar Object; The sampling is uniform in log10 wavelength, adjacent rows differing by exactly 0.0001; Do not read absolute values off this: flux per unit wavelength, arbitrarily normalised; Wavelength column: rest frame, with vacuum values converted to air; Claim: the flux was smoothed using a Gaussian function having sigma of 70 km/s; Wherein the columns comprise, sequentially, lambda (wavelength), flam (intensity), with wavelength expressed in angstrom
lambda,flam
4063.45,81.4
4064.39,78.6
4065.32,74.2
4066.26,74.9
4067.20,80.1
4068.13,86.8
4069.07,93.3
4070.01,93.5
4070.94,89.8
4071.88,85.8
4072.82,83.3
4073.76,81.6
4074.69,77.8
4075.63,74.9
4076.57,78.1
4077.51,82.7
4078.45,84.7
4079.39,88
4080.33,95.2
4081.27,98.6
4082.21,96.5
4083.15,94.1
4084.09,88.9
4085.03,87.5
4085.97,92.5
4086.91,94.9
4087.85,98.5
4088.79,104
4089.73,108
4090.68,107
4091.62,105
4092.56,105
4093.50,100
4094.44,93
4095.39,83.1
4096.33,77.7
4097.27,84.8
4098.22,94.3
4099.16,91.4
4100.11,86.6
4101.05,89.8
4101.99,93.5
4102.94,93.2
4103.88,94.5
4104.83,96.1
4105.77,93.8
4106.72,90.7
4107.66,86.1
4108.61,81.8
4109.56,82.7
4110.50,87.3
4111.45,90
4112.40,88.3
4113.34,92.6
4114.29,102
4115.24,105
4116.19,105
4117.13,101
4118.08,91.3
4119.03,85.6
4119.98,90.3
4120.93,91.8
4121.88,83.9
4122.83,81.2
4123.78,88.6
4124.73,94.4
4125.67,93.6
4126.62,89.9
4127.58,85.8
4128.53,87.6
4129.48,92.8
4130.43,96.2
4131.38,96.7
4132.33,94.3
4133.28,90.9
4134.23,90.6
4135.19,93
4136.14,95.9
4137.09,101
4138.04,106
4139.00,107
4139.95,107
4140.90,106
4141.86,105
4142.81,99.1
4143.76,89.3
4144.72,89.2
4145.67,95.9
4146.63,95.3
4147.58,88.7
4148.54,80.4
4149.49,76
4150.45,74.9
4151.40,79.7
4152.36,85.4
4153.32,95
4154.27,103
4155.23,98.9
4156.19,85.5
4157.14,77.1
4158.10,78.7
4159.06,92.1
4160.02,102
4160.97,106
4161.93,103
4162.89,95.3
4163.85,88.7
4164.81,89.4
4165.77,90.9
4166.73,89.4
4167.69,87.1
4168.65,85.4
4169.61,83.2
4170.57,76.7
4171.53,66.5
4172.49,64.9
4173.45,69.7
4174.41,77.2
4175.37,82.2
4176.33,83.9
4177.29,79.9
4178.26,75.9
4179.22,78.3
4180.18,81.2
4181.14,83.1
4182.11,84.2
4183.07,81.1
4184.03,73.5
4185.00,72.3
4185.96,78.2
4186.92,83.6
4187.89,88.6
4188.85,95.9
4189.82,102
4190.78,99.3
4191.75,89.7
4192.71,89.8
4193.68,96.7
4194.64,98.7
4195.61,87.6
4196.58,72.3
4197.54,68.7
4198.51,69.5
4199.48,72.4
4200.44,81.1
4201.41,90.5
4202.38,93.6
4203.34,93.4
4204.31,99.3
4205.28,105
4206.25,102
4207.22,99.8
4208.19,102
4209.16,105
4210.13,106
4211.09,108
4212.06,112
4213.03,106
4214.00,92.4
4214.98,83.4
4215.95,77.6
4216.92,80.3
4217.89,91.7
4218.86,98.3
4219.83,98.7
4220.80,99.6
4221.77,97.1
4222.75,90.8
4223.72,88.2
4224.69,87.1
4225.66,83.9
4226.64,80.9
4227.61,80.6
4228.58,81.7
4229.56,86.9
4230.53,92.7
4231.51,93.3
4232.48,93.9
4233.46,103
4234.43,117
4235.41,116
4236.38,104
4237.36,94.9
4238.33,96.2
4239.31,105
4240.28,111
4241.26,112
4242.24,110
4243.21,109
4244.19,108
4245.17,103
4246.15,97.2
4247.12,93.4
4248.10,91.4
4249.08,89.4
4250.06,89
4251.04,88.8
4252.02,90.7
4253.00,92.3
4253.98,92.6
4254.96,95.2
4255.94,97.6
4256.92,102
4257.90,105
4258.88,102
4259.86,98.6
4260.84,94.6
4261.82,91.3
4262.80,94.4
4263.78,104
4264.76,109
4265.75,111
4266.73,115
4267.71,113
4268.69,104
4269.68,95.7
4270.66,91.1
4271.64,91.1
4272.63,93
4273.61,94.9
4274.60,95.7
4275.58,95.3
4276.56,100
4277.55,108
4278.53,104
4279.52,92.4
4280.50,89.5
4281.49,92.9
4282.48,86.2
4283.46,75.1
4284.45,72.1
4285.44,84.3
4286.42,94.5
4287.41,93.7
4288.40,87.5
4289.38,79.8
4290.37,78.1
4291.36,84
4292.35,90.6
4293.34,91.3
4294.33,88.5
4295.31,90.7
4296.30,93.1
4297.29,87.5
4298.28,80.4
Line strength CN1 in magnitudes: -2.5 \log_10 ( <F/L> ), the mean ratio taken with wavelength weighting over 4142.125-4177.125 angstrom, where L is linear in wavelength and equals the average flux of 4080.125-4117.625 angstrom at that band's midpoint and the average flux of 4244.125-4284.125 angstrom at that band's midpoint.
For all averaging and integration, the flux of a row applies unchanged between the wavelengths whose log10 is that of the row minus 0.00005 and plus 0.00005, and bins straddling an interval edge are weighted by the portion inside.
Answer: 0.10 mag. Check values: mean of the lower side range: 94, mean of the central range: 86.9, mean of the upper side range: 96.8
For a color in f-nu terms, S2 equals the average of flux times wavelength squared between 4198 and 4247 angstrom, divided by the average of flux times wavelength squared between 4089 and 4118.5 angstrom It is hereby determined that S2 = 1.09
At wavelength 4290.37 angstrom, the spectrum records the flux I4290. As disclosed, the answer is 78.1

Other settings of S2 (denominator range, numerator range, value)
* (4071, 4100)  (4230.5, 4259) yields 1.18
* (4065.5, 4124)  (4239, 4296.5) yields 1.15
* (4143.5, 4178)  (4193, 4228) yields 1.09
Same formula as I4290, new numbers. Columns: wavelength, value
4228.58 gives 81.7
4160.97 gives 106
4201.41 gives 90.5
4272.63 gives 93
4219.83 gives 98.7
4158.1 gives 78.7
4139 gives 107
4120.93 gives 91.8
